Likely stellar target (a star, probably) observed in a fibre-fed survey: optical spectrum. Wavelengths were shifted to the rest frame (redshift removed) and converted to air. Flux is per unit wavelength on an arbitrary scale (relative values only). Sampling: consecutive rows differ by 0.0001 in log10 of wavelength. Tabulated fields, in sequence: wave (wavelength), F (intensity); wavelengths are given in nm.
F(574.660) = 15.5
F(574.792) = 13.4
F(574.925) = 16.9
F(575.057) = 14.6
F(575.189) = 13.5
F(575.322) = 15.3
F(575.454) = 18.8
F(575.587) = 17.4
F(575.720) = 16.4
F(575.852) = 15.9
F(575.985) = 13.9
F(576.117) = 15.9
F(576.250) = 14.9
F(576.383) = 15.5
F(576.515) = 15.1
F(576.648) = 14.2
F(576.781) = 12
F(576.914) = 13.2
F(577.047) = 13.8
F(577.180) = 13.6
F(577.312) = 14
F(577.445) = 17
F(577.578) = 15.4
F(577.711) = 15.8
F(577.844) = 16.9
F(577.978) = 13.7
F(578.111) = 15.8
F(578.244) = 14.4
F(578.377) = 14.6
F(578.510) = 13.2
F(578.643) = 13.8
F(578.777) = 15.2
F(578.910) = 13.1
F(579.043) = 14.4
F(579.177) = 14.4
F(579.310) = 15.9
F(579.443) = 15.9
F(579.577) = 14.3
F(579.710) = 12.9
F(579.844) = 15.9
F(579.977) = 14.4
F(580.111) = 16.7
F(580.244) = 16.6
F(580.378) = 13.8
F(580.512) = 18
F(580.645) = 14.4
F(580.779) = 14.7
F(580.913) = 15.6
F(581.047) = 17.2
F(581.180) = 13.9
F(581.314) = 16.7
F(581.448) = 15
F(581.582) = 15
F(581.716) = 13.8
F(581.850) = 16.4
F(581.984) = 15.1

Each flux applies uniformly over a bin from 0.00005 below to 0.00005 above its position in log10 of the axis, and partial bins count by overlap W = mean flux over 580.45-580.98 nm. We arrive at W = 15.7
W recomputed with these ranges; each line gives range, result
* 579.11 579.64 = 15.1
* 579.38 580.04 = 14.7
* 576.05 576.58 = 15.4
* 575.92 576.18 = 14.9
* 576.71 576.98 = 12.6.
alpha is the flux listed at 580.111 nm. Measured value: 16.7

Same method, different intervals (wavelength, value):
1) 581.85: 16.4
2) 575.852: 15.9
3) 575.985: 13.9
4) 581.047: 17.2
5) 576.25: 14.9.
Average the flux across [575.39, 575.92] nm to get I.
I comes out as 17.1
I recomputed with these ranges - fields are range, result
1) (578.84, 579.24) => 14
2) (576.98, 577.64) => 14.8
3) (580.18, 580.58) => 16.1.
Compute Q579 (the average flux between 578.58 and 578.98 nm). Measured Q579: 14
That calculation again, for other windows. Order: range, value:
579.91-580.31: 15.9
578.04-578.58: 14.5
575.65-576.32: 15.4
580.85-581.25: 15.6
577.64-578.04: 15.5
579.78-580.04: 15.2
